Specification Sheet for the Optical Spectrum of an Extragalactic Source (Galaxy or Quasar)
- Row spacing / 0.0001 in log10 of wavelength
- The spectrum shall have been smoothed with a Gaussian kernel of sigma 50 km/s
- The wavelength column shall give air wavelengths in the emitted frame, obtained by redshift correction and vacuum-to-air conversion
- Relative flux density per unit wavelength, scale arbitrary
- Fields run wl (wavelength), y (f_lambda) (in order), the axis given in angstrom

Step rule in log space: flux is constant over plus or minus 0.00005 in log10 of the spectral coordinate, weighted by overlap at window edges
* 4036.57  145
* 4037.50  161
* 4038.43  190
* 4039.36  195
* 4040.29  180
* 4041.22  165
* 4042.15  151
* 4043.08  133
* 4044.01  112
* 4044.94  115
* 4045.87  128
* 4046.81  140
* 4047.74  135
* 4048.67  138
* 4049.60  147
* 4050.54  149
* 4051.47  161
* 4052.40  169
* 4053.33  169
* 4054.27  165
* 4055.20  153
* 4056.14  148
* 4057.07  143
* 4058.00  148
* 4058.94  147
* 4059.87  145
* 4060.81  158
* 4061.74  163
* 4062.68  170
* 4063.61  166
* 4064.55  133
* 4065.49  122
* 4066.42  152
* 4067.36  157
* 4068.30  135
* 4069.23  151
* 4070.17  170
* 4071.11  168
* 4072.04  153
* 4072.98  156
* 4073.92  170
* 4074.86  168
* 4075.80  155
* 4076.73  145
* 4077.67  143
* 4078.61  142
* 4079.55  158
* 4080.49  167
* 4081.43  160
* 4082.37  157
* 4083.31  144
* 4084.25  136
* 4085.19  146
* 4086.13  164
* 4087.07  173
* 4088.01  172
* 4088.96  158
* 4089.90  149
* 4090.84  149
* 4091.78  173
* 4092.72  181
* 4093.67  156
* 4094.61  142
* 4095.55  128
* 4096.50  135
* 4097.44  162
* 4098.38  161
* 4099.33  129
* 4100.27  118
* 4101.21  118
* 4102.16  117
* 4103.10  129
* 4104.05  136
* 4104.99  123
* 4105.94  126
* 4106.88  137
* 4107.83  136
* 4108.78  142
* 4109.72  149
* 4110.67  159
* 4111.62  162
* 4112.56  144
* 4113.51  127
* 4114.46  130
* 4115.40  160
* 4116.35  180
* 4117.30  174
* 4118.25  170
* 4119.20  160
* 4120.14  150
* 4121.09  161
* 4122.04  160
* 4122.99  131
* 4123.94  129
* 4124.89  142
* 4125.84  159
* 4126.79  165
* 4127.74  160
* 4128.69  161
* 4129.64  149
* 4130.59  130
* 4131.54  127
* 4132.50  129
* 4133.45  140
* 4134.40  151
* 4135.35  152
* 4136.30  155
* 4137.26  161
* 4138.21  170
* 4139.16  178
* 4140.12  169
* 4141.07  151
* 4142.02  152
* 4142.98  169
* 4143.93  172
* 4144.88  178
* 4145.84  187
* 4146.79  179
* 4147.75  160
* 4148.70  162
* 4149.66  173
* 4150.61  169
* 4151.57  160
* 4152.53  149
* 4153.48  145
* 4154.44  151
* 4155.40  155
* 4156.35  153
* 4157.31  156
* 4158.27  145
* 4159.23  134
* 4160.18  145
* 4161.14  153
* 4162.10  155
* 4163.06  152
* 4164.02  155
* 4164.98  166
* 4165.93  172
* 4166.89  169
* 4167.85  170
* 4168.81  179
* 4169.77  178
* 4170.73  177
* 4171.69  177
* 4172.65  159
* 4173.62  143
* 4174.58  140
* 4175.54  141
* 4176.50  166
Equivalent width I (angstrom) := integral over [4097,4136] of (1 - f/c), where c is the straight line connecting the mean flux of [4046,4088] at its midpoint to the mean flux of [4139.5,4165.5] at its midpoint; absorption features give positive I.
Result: 2.9 angstrom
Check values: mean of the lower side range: 153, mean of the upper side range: 159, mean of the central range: 145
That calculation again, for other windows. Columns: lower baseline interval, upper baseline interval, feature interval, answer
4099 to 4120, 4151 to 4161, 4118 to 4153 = -2.58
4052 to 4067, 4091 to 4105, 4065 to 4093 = -1.64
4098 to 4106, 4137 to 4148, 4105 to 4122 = -1.27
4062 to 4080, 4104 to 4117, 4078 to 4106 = 0.28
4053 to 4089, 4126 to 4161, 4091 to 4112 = 1.84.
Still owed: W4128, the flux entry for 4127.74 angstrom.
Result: 160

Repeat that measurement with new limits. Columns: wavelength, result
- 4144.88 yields 178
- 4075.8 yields 155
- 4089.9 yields 149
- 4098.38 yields 161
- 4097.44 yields 162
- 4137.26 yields 161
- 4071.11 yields 168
